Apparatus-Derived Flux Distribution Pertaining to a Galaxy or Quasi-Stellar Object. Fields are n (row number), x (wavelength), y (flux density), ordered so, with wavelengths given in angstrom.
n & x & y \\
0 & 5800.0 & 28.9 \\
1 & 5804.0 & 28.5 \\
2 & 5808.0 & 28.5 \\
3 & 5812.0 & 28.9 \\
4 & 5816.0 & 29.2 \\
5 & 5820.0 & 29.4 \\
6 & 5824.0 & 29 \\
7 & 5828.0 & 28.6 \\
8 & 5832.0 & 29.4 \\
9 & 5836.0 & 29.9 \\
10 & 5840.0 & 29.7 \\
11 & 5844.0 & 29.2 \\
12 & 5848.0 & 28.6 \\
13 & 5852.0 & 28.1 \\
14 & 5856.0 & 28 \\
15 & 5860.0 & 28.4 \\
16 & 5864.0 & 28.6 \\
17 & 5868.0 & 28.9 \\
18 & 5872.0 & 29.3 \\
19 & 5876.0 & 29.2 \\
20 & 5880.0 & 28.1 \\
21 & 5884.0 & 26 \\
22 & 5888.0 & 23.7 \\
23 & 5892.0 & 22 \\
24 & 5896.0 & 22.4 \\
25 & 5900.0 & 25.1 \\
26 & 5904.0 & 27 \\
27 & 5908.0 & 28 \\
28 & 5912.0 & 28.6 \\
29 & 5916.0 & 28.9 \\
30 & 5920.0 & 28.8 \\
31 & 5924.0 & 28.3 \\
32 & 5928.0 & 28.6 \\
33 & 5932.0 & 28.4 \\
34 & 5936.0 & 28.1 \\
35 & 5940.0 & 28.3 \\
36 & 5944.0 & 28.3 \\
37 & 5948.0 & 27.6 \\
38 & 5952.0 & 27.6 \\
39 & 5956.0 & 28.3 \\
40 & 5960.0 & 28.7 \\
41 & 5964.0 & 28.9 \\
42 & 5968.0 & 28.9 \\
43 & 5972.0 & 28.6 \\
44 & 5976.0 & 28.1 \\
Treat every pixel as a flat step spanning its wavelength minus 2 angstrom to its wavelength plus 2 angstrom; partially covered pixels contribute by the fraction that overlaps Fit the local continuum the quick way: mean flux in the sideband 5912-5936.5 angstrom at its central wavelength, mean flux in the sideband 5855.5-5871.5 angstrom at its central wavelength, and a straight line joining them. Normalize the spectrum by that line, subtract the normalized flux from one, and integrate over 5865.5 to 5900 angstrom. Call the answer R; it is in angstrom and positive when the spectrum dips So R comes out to 2.9 angstrom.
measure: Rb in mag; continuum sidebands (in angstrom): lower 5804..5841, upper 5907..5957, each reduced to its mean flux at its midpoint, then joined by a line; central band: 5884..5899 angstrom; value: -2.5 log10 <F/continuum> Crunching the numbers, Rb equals 0.22 mag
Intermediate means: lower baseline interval 29.1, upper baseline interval 28.3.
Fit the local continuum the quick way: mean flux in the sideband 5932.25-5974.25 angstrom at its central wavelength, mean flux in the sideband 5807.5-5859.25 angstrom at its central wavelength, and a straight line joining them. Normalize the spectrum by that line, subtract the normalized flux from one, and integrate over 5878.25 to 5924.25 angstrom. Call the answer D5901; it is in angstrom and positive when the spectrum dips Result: 3.7 angstrom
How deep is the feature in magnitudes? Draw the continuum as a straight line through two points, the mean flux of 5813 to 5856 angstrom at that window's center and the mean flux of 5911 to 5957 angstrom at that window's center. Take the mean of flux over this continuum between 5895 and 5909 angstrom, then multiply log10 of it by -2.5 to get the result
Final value 0.11 mag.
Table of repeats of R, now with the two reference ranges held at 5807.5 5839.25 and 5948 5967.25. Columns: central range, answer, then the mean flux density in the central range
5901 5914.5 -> 0.4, 27.7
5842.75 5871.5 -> 0.4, 28.6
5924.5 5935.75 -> 0.0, 28.4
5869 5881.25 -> 0.0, 28.9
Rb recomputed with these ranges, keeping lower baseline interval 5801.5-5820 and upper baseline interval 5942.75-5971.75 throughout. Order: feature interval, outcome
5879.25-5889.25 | 0.11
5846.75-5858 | 0.02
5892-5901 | 0.22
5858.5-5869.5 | 0.00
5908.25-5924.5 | 0.00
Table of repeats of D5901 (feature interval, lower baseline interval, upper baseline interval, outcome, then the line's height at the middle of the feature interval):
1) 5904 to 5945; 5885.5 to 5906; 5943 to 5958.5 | -3.6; 26.1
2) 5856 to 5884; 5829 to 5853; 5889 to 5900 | -3.0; 25.8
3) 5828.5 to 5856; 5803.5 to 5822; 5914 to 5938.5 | -0.2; 28.8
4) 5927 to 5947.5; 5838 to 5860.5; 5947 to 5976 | 0.1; 28.4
